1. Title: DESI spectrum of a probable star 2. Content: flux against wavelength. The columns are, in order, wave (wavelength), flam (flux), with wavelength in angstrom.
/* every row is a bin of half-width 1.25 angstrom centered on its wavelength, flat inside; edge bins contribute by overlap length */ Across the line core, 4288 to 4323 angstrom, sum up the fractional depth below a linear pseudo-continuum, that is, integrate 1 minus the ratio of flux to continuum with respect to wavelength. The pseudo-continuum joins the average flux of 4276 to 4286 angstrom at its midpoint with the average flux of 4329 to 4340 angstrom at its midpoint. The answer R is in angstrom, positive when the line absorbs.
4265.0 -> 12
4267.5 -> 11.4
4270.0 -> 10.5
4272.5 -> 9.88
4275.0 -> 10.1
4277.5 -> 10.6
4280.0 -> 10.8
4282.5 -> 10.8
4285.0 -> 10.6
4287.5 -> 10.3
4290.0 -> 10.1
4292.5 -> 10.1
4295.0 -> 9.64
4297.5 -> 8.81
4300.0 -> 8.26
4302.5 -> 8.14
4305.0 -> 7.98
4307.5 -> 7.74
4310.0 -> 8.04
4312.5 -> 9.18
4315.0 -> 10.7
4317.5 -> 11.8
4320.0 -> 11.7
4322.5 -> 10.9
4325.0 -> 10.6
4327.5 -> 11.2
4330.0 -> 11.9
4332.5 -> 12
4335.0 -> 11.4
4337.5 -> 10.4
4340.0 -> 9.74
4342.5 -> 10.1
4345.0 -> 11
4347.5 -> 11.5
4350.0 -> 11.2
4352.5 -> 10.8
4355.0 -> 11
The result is 4.6 angstrom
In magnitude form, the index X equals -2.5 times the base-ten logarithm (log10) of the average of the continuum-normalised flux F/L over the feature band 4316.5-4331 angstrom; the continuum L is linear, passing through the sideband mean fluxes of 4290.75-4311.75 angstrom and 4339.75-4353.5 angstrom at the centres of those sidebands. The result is -0.17 mag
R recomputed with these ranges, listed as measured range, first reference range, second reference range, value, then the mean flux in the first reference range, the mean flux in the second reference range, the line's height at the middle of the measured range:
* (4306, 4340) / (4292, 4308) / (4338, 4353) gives -2.91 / 8.64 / 10.7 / 9.68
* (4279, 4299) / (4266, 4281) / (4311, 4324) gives 1.00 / 10.6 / 10.8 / 10.6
